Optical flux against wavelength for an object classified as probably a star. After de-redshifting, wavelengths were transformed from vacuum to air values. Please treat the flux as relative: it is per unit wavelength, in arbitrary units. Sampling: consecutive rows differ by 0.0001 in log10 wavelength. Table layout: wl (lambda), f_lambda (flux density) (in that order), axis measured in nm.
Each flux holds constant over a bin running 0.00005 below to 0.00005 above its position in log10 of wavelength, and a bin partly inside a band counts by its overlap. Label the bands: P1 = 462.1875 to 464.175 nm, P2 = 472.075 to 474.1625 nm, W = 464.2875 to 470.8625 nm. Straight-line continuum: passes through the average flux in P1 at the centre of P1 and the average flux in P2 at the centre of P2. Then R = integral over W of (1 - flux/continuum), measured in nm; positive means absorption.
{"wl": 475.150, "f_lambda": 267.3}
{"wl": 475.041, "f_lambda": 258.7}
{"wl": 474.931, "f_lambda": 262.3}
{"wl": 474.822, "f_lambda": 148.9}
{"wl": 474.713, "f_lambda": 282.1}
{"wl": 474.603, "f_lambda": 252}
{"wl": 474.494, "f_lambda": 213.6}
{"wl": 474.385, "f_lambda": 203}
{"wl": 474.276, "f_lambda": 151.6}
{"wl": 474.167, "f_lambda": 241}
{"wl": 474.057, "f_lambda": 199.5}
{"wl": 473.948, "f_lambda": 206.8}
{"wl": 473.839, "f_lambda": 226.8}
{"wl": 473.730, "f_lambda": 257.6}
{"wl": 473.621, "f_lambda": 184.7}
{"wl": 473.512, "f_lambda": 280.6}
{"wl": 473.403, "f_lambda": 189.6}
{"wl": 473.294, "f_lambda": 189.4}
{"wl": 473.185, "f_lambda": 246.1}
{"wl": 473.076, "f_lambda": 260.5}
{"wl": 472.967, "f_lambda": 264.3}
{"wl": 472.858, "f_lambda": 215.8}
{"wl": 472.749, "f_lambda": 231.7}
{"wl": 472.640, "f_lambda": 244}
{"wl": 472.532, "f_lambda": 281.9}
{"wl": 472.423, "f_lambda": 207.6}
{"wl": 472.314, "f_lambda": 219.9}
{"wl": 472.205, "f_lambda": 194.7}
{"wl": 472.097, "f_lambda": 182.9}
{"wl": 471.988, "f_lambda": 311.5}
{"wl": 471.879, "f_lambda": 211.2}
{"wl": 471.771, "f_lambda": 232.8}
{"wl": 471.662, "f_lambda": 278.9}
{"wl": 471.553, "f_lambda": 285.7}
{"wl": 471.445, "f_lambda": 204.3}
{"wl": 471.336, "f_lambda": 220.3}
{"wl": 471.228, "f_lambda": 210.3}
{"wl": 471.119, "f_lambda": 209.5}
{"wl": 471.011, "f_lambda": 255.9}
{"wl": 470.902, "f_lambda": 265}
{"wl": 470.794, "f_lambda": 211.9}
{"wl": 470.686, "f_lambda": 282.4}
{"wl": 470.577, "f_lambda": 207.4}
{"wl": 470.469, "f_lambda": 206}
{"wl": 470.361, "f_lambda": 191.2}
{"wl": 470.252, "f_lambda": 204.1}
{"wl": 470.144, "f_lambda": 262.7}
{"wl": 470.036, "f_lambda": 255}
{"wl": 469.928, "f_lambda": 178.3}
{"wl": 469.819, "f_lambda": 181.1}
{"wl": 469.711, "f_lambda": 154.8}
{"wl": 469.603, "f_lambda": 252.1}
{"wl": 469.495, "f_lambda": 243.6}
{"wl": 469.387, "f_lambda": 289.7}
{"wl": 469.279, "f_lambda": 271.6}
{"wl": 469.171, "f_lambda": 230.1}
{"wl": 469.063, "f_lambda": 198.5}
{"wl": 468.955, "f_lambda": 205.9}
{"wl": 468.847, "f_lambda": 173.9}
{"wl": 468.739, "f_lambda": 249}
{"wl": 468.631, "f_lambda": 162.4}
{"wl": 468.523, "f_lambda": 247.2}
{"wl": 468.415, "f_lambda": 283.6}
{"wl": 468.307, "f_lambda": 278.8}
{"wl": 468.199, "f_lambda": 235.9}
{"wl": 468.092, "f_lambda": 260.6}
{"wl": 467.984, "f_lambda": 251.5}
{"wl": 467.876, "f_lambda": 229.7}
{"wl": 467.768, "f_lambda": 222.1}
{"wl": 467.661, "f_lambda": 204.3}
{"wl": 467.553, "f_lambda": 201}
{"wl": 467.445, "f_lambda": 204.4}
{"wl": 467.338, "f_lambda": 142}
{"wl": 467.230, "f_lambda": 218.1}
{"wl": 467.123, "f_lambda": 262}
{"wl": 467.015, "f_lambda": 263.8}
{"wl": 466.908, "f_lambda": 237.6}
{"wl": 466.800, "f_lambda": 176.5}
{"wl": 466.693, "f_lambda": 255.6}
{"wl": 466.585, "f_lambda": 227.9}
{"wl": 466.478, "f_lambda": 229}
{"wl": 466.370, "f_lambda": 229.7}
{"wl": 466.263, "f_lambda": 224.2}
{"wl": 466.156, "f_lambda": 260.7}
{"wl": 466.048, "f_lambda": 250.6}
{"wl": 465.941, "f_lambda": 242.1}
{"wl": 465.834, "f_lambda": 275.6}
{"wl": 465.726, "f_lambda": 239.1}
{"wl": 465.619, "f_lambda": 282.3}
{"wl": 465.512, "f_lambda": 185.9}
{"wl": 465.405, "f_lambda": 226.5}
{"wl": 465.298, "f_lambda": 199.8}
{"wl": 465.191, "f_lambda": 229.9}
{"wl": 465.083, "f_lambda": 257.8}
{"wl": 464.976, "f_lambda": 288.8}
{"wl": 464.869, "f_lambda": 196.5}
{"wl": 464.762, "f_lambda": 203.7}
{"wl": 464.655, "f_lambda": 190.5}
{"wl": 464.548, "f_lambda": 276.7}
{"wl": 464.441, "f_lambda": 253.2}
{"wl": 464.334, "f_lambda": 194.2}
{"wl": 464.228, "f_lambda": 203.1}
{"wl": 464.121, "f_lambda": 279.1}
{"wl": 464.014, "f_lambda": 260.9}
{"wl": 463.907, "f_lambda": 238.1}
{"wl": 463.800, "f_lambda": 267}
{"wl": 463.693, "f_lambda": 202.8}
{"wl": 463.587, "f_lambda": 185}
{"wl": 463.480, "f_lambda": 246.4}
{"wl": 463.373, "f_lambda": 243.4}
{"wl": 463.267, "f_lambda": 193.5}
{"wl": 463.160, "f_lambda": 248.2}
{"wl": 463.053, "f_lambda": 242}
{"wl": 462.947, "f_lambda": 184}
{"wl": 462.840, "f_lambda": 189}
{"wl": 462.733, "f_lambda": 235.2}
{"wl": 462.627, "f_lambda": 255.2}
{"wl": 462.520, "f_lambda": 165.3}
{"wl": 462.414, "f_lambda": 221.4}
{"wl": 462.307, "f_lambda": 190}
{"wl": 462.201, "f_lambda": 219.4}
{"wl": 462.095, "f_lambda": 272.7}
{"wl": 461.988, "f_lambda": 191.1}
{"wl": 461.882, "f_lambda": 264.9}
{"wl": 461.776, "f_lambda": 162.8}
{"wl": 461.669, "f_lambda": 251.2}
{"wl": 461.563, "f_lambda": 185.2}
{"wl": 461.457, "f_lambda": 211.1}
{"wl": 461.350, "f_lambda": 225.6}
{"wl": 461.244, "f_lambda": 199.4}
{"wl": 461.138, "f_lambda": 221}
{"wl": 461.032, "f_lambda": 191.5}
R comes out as -0.098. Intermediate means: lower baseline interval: 225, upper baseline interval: 227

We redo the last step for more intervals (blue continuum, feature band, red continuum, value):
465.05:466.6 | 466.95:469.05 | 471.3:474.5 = 0.08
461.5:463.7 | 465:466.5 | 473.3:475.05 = -0.15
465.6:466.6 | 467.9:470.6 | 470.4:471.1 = 0.13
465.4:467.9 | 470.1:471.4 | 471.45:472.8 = 0.05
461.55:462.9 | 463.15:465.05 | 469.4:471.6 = -0.12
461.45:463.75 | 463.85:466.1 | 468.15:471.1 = -0.17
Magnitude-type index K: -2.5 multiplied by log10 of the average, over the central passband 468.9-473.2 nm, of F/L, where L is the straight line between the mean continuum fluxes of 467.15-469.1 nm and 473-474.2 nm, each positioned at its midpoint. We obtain -0.036 mag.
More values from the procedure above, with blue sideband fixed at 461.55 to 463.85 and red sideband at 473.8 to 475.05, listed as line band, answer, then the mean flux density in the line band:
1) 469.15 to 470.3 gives -0.050 mag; 230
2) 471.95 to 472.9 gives -0.058 mag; 231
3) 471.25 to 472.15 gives -0.098 mag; 240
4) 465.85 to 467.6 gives -0.041 mag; 228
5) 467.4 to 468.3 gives -0.048 mag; 229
